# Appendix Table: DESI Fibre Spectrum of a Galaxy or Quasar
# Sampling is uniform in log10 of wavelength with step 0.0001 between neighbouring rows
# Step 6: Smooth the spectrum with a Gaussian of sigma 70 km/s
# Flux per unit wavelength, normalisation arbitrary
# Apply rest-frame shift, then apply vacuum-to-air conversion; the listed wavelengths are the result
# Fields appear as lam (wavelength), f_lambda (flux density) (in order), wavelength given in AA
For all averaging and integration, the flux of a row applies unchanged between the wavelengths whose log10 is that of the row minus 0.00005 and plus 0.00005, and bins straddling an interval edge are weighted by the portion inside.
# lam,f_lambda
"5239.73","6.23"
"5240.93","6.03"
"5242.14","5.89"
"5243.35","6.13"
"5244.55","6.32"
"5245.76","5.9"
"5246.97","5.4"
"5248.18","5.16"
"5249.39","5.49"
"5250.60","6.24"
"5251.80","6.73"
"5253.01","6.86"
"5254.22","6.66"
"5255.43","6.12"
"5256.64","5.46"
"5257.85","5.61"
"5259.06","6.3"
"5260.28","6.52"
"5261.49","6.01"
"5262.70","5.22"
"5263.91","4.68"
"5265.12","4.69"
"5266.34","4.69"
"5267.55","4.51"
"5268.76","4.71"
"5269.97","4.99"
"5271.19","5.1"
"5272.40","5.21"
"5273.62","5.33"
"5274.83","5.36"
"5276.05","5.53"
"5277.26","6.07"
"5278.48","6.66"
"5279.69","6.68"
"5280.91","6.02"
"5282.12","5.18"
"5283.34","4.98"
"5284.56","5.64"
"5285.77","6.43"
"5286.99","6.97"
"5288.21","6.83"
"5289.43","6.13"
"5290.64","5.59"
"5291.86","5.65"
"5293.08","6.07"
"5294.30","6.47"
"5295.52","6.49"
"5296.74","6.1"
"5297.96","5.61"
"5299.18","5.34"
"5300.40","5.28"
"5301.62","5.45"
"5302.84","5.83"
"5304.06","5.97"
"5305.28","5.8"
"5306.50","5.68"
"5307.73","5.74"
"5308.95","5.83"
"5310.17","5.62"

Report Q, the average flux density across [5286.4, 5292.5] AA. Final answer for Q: 6.23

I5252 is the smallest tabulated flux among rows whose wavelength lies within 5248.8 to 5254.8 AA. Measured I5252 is 5.49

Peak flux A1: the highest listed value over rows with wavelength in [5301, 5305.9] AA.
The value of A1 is 5.97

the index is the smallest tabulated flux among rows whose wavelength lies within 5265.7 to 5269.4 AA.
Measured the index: 4.51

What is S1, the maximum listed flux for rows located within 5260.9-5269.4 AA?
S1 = 6.01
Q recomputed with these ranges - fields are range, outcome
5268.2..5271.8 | 4.94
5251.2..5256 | 6.6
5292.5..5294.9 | 6.27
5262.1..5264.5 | 4.96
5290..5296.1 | 6.06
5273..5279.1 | 5.79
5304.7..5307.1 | 5.74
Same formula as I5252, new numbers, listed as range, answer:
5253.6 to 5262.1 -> 5.46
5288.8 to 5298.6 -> 5.59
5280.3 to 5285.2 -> 4.98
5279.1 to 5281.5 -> 6.02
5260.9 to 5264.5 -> 4.68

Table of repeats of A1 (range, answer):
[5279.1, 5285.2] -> 6.68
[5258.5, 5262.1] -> 6.52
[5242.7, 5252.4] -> 6.73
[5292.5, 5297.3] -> 6.49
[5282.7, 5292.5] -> 6.97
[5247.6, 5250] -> 5.49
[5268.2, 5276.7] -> 5.53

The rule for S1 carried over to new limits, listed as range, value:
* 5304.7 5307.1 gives 5.8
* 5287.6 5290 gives 6.83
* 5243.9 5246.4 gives 6.32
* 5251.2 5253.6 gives 6.86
